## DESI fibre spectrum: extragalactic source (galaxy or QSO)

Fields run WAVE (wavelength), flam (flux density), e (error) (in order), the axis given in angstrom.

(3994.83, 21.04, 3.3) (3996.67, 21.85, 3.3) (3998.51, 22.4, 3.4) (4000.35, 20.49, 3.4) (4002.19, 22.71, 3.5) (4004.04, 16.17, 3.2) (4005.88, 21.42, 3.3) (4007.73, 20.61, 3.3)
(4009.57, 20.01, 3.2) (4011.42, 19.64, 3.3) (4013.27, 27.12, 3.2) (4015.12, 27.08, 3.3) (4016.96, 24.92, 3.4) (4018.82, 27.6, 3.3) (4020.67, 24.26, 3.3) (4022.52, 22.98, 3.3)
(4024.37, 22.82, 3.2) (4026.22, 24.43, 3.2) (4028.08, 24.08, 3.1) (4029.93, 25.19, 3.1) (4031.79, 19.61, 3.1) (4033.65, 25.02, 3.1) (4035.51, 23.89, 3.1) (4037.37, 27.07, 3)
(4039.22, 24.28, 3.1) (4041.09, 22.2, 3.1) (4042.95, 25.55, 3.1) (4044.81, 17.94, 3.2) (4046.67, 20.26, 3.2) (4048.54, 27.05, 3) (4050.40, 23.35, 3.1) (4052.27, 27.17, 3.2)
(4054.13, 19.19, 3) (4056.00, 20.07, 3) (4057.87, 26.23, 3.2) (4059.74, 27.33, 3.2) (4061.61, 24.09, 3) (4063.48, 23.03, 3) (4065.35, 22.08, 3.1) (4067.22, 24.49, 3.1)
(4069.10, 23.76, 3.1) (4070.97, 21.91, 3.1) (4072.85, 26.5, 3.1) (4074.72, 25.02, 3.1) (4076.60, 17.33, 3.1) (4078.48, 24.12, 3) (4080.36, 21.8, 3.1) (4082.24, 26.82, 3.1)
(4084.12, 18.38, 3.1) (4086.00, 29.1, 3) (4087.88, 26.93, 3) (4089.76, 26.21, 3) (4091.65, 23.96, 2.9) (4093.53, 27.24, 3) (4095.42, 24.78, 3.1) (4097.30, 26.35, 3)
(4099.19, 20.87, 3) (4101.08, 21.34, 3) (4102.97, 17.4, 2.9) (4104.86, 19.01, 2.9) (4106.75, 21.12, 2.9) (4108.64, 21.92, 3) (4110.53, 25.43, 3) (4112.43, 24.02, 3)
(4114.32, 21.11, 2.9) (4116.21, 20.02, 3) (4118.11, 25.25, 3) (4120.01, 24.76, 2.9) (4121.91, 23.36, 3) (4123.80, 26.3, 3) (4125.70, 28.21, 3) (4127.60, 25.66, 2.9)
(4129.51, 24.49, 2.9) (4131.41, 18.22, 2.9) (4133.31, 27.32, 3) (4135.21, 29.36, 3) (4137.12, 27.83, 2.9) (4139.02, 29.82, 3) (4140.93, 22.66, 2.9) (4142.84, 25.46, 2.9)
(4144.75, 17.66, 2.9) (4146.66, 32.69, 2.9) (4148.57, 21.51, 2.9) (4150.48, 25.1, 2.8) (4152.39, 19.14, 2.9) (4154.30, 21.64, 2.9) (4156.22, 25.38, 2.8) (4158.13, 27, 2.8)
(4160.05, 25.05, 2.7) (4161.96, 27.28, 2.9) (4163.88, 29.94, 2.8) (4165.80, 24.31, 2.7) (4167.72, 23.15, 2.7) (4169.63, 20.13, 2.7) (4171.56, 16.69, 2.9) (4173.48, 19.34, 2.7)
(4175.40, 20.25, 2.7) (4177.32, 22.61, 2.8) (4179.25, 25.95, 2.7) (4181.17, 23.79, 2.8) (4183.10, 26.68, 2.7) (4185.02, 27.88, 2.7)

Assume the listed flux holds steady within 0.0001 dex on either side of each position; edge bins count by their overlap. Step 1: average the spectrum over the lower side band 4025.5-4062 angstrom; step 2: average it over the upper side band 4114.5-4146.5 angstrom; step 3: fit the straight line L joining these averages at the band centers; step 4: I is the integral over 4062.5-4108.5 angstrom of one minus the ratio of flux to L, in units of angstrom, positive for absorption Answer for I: 1.83 angstrom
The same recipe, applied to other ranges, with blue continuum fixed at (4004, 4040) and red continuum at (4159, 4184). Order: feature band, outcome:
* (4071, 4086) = 0.23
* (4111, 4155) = -1.76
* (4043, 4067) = 0.29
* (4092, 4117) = 1.19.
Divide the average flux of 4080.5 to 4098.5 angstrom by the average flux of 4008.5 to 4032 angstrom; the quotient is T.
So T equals 1.06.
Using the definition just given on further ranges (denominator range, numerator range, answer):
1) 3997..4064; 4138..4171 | 1.05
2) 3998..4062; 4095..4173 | 1.02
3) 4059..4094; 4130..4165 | 1.04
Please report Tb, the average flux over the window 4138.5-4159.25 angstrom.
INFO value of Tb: 24.2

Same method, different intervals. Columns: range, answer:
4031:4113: 23.4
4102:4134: 23.1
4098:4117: 21.3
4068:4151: 24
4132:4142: 27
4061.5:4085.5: 23.1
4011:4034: 24.3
